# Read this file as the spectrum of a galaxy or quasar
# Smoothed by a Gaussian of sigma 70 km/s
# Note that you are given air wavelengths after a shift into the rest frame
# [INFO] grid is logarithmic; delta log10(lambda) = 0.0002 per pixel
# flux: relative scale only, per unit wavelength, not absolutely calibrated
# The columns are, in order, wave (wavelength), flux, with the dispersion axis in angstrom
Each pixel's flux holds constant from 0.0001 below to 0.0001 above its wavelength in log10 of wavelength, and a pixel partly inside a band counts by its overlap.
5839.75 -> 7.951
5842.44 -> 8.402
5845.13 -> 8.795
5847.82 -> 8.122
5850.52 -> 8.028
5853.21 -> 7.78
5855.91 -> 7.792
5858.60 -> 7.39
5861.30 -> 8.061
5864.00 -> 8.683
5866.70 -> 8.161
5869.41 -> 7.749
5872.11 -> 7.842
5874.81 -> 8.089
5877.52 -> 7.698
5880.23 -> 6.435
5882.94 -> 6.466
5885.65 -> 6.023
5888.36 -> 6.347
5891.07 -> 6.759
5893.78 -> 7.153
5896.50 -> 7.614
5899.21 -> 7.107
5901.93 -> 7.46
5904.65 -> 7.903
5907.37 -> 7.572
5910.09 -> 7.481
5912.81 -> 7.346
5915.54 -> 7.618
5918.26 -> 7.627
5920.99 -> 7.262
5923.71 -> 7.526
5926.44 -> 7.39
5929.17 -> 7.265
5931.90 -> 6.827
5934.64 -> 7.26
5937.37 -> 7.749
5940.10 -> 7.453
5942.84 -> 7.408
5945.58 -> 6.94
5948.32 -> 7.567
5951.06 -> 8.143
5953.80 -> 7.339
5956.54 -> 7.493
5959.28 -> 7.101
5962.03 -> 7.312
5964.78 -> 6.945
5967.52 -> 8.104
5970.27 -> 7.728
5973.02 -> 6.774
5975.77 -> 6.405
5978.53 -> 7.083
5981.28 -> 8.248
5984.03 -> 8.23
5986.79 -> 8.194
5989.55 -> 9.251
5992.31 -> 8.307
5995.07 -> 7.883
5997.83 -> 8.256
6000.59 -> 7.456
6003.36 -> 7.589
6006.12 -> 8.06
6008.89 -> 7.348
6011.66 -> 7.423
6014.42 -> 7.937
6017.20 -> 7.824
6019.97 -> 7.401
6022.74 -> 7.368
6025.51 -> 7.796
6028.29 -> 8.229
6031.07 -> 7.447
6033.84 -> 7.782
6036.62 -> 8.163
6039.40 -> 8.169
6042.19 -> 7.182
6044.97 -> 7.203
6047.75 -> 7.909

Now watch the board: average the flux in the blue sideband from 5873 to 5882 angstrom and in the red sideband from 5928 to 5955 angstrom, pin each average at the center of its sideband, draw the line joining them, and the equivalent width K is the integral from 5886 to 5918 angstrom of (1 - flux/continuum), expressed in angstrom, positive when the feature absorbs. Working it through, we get 0.5 angstrom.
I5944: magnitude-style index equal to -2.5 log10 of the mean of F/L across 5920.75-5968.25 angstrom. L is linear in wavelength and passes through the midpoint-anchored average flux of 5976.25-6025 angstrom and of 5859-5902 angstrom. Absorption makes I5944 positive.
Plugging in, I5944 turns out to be 0.03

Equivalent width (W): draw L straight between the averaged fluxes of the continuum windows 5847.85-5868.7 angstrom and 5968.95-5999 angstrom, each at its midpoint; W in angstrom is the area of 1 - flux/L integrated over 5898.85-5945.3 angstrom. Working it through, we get 2.89 angstrom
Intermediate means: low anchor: 7.98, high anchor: 7.85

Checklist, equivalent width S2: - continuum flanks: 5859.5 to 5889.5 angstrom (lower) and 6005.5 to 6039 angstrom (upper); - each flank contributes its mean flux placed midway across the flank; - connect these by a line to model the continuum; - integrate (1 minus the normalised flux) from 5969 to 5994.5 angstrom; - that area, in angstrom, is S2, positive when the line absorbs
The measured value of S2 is -0.5 angstrom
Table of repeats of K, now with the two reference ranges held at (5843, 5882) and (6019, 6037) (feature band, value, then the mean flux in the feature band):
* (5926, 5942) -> 1.0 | 7.32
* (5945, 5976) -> 1.7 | 7.37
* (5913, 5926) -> 0.6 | 7.49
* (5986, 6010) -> -0.9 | 8.04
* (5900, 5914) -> 0.6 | 7.54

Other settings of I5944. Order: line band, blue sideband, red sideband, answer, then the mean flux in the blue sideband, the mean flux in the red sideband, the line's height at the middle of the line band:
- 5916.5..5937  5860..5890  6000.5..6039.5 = 0.027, 7.4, 7.73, 7.52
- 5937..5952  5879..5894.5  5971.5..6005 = -0.039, 6.51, 7.81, 7.25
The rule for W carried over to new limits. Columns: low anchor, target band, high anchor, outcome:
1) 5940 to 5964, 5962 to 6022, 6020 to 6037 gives -1.11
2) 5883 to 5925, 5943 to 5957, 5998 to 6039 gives -0.11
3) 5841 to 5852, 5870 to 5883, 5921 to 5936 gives 0.86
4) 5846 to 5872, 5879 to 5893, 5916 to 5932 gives 2.34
